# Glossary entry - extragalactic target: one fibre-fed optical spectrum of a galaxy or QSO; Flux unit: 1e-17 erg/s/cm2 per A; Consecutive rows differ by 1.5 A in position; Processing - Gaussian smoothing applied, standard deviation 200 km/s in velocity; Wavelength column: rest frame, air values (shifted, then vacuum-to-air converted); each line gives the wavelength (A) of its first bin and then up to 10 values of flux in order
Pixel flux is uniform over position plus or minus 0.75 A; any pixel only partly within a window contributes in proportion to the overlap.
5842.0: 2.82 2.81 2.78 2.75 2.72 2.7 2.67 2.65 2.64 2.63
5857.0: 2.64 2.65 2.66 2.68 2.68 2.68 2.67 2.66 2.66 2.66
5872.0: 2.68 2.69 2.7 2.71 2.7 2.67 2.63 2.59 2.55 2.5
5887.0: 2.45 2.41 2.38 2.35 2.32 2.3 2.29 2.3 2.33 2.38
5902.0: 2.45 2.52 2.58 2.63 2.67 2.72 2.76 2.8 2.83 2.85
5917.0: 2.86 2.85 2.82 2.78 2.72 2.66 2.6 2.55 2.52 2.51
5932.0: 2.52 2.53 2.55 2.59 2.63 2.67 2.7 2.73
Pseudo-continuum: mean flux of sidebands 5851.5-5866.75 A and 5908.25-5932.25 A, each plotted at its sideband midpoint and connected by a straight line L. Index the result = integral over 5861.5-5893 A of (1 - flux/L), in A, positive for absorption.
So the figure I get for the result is 0.9 A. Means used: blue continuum 2.66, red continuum 2.71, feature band 2.6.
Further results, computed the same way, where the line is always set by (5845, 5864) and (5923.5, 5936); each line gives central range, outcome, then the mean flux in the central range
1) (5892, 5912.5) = 0.9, 2.49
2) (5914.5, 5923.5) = -0.8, 2.82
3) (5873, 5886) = 0.0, 2.64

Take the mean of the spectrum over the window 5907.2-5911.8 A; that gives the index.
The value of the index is 2.72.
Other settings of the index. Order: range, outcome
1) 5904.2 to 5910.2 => 2.65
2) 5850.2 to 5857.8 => 2.65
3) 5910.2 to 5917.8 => 2.82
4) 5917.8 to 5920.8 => 2.83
